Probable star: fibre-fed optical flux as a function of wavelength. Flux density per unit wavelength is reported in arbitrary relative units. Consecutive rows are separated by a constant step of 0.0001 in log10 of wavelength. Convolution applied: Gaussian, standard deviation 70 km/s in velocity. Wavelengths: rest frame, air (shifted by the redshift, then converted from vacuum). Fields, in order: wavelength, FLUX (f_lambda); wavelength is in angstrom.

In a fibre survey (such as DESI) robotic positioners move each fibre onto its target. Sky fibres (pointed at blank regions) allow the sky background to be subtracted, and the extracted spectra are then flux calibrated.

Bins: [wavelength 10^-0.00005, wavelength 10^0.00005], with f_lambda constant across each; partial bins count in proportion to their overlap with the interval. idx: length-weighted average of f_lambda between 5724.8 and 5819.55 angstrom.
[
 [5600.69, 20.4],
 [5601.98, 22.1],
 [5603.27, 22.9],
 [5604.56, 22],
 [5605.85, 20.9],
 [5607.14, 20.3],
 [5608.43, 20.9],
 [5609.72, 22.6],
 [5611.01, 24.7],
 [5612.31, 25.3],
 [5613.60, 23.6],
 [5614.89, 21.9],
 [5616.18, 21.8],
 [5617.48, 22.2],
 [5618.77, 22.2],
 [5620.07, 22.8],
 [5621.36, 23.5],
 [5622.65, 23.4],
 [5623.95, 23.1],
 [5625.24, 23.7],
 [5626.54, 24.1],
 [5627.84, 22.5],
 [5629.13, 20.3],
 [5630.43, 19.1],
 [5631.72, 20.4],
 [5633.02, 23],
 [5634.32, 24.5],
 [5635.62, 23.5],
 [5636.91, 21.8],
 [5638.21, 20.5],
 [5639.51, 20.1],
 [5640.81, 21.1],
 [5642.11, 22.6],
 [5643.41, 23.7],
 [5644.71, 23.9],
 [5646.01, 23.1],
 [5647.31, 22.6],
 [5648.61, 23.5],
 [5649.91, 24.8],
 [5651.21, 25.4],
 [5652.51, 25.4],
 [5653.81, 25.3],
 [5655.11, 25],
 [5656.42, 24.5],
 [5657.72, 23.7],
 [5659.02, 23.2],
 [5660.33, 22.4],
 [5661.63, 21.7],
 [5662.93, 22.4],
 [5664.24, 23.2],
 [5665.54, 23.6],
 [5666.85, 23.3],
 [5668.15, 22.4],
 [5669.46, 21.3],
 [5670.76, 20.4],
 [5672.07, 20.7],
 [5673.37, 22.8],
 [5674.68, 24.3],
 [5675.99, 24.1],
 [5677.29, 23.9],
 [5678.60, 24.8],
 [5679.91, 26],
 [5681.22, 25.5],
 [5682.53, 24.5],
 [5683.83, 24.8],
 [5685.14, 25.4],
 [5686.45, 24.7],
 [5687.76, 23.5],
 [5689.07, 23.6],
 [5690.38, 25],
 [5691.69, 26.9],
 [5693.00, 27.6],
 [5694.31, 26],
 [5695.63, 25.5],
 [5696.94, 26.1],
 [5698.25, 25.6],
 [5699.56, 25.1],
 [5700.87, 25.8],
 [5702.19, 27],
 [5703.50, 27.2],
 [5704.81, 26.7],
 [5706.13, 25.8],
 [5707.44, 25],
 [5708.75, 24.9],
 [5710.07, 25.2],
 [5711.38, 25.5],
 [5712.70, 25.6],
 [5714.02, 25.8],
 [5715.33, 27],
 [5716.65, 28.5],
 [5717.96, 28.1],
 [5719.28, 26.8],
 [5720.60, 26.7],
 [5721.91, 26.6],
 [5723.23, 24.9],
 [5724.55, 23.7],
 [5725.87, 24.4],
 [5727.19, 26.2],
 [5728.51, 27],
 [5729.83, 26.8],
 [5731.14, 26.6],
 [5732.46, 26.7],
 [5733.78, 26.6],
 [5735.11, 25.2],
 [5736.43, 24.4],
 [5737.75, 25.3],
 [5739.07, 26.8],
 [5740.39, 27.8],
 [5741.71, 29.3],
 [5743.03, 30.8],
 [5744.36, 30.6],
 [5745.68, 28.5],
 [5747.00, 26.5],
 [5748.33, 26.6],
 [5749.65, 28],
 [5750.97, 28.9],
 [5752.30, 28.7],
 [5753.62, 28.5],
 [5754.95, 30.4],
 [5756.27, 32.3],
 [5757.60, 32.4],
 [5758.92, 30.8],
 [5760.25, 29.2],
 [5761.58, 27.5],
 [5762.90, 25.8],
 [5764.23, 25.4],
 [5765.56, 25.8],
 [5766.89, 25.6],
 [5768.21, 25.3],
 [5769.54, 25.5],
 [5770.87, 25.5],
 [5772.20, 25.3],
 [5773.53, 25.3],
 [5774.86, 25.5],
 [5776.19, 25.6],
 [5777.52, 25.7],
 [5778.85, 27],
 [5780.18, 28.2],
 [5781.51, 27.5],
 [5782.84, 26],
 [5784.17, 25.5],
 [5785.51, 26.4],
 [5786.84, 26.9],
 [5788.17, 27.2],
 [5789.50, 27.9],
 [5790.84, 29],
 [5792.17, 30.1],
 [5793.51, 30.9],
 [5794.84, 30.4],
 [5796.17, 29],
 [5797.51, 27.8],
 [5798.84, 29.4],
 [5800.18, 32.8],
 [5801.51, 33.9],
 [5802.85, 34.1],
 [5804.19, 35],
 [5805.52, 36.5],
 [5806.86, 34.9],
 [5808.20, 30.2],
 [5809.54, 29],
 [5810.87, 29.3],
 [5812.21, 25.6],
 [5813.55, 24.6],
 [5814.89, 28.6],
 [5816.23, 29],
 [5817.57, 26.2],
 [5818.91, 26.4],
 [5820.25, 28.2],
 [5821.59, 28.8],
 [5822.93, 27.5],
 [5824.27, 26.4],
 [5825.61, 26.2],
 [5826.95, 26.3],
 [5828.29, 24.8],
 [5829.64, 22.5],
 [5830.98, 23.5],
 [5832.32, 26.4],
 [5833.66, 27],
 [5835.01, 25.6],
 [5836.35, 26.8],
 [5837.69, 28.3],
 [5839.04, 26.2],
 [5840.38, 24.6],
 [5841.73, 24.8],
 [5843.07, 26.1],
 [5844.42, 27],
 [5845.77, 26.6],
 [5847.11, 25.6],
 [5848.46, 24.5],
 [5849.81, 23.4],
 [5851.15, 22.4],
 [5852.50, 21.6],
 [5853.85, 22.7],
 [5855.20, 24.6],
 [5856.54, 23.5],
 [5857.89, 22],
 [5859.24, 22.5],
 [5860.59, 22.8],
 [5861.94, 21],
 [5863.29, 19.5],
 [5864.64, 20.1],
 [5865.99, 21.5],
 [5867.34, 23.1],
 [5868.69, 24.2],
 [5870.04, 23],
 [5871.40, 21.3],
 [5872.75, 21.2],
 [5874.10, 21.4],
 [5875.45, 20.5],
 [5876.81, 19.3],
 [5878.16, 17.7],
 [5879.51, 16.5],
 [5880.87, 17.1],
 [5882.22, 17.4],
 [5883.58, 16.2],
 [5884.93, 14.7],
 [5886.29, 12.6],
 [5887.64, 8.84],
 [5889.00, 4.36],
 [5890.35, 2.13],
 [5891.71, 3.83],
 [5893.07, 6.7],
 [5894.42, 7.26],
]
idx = 28.1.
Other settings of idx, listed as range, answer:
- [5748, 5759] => 29.7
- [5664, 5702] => 24.4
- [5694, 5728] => 26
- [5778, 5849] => 27.9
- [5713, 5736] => 26.3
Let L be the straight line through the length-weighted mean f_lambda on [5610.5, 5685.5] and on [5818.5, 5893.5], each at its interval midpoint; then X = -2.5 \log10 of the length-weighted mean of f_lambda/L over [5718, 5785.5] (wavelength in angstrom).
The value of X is -0.210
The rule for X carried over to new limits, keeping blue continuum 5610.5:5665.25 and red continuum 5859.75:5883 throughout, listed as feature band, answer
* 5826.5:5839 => -0.23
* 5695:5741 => -0.18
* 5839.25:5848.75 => -0.23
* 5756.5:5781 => -0.24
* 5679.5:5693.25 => -0.12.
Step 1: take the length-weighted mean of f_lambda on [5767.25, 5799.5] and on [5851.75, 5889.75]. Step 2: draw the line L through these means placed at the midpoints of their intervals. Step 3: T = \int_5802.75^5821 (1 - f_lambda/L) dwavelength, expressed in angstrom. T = -3.7 angstrom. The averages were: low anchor 27.2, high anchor 19.3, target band 29.7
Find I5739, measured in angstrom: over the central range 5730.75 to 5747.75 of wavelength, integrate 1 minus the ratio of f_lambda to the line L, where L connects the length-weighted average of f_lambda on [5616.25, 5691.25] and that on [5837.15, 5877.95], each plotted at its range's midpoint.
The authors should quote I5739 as -3.06 angstrom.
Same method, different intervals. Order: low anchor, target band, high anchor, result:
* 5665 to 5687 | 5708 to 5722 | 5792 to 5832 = -0.7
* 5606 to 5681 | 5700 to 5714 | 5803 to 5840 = -0.7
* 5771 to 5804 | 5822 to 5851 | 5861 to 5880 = -2.2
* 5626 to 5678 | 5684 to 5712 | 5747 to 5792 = -1.1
